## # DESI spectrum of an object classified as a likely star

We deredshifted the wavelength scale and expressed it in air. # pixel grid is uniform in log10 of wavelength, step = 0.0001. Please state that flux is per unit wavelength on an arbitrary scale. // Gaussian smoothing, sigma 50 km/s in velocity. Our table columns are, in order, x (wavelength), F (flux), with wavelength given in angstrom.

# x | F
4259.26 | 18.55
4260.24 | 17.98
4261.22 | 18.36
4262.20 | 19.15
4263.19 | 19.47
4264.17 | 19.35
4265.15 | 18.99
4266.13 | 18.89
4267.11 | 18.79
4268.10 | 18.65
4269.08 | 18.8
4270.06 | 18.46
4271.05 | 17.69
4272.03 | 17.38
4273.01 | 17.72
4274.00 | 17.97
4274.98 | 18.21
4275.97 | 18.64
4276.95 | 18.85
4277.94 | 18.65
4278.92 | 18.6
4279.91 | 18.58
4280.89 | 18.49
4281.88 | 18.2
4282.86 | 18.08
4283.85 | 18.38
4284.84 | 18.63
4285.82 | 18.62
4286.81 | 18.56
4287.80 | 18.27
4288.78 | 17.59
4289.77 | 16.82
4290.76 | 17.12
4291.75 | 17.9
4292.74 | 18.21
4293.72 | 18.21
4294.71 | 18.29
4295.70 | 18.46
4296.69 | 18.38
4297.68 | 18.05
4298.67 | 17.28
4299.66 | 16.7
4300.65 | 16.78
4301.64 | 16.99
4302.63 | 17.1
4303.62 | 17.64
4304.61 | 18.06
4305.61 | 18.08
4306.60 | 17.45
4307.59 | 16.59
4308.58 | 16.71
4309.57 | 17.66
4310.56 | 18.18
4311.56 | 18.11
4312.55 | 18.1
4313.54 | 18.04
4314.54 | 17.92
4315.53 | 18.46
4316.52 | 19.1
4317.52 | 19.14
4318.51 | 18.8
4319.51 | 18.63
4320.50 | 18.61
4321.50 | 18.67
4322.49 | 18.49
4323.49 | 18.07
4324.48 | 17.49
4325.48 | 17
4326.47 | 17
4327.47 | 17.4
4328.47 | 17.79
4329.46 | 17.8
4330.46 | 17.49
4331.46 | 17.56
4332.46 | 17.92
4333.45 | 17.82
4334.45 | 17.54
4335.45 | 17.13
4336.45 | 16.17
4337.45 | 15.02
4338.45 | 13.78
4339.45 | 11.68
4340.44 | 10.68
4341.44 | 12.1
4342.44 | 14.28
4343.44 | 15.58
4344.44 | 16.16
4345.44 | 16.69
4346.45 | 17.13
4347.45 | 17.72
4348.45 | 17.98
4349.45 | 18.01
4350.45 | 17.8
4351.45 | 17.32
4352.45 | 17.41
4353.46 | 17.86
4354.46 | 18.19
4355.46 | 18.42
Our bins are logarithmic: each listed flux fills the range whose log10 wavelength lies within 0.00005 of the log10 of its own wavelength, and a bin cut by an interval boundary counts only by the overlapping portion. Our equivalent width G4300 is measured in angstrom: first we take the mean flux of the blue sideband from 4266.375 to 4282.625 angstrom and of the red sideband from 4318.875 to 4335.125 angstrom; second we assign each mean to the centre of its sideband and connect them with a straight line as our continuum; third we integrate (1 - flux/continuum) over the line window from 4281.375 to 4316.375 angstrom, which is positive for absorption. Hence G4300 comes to 0.5 angstrom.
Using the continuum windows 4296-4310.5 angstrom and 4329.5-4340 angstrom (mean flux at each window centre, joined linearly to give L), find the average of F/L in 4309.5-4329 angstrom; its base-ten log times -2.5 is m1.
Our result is -0.082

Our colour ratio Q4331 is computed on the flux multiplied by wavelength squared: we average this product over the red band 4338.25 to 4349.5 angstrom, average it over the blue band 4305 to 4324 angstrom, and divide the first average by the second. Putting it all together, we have 0.84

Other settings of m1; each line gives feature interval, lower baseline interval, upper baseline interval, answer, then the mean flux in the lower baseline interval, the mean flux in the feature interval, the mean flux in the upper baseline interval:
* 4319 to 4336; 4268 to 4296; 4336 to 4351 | -0.106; 18.2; 17.8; 15.4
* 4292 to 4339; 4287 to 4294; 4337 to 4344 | -0.143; 17.8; 17.6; 13.3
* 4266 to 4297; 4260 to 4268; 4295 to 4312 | 0.002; 18.9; 18.2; 17.5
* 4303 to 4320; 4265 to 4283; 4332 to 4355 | -0.051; 18.4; 18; 16.2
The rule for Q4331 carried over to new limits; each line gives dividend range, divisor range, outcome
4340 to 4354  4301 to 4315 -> 0.94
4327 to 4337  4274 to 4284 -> 0.97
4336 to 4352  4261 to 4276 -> 0.87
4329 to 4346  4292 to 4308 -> 0.90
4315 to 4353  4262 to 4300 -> 0.95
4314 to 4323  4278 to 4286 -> 1.03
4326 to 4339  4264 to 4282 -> 0.94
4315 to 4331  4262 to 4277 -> 1.00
